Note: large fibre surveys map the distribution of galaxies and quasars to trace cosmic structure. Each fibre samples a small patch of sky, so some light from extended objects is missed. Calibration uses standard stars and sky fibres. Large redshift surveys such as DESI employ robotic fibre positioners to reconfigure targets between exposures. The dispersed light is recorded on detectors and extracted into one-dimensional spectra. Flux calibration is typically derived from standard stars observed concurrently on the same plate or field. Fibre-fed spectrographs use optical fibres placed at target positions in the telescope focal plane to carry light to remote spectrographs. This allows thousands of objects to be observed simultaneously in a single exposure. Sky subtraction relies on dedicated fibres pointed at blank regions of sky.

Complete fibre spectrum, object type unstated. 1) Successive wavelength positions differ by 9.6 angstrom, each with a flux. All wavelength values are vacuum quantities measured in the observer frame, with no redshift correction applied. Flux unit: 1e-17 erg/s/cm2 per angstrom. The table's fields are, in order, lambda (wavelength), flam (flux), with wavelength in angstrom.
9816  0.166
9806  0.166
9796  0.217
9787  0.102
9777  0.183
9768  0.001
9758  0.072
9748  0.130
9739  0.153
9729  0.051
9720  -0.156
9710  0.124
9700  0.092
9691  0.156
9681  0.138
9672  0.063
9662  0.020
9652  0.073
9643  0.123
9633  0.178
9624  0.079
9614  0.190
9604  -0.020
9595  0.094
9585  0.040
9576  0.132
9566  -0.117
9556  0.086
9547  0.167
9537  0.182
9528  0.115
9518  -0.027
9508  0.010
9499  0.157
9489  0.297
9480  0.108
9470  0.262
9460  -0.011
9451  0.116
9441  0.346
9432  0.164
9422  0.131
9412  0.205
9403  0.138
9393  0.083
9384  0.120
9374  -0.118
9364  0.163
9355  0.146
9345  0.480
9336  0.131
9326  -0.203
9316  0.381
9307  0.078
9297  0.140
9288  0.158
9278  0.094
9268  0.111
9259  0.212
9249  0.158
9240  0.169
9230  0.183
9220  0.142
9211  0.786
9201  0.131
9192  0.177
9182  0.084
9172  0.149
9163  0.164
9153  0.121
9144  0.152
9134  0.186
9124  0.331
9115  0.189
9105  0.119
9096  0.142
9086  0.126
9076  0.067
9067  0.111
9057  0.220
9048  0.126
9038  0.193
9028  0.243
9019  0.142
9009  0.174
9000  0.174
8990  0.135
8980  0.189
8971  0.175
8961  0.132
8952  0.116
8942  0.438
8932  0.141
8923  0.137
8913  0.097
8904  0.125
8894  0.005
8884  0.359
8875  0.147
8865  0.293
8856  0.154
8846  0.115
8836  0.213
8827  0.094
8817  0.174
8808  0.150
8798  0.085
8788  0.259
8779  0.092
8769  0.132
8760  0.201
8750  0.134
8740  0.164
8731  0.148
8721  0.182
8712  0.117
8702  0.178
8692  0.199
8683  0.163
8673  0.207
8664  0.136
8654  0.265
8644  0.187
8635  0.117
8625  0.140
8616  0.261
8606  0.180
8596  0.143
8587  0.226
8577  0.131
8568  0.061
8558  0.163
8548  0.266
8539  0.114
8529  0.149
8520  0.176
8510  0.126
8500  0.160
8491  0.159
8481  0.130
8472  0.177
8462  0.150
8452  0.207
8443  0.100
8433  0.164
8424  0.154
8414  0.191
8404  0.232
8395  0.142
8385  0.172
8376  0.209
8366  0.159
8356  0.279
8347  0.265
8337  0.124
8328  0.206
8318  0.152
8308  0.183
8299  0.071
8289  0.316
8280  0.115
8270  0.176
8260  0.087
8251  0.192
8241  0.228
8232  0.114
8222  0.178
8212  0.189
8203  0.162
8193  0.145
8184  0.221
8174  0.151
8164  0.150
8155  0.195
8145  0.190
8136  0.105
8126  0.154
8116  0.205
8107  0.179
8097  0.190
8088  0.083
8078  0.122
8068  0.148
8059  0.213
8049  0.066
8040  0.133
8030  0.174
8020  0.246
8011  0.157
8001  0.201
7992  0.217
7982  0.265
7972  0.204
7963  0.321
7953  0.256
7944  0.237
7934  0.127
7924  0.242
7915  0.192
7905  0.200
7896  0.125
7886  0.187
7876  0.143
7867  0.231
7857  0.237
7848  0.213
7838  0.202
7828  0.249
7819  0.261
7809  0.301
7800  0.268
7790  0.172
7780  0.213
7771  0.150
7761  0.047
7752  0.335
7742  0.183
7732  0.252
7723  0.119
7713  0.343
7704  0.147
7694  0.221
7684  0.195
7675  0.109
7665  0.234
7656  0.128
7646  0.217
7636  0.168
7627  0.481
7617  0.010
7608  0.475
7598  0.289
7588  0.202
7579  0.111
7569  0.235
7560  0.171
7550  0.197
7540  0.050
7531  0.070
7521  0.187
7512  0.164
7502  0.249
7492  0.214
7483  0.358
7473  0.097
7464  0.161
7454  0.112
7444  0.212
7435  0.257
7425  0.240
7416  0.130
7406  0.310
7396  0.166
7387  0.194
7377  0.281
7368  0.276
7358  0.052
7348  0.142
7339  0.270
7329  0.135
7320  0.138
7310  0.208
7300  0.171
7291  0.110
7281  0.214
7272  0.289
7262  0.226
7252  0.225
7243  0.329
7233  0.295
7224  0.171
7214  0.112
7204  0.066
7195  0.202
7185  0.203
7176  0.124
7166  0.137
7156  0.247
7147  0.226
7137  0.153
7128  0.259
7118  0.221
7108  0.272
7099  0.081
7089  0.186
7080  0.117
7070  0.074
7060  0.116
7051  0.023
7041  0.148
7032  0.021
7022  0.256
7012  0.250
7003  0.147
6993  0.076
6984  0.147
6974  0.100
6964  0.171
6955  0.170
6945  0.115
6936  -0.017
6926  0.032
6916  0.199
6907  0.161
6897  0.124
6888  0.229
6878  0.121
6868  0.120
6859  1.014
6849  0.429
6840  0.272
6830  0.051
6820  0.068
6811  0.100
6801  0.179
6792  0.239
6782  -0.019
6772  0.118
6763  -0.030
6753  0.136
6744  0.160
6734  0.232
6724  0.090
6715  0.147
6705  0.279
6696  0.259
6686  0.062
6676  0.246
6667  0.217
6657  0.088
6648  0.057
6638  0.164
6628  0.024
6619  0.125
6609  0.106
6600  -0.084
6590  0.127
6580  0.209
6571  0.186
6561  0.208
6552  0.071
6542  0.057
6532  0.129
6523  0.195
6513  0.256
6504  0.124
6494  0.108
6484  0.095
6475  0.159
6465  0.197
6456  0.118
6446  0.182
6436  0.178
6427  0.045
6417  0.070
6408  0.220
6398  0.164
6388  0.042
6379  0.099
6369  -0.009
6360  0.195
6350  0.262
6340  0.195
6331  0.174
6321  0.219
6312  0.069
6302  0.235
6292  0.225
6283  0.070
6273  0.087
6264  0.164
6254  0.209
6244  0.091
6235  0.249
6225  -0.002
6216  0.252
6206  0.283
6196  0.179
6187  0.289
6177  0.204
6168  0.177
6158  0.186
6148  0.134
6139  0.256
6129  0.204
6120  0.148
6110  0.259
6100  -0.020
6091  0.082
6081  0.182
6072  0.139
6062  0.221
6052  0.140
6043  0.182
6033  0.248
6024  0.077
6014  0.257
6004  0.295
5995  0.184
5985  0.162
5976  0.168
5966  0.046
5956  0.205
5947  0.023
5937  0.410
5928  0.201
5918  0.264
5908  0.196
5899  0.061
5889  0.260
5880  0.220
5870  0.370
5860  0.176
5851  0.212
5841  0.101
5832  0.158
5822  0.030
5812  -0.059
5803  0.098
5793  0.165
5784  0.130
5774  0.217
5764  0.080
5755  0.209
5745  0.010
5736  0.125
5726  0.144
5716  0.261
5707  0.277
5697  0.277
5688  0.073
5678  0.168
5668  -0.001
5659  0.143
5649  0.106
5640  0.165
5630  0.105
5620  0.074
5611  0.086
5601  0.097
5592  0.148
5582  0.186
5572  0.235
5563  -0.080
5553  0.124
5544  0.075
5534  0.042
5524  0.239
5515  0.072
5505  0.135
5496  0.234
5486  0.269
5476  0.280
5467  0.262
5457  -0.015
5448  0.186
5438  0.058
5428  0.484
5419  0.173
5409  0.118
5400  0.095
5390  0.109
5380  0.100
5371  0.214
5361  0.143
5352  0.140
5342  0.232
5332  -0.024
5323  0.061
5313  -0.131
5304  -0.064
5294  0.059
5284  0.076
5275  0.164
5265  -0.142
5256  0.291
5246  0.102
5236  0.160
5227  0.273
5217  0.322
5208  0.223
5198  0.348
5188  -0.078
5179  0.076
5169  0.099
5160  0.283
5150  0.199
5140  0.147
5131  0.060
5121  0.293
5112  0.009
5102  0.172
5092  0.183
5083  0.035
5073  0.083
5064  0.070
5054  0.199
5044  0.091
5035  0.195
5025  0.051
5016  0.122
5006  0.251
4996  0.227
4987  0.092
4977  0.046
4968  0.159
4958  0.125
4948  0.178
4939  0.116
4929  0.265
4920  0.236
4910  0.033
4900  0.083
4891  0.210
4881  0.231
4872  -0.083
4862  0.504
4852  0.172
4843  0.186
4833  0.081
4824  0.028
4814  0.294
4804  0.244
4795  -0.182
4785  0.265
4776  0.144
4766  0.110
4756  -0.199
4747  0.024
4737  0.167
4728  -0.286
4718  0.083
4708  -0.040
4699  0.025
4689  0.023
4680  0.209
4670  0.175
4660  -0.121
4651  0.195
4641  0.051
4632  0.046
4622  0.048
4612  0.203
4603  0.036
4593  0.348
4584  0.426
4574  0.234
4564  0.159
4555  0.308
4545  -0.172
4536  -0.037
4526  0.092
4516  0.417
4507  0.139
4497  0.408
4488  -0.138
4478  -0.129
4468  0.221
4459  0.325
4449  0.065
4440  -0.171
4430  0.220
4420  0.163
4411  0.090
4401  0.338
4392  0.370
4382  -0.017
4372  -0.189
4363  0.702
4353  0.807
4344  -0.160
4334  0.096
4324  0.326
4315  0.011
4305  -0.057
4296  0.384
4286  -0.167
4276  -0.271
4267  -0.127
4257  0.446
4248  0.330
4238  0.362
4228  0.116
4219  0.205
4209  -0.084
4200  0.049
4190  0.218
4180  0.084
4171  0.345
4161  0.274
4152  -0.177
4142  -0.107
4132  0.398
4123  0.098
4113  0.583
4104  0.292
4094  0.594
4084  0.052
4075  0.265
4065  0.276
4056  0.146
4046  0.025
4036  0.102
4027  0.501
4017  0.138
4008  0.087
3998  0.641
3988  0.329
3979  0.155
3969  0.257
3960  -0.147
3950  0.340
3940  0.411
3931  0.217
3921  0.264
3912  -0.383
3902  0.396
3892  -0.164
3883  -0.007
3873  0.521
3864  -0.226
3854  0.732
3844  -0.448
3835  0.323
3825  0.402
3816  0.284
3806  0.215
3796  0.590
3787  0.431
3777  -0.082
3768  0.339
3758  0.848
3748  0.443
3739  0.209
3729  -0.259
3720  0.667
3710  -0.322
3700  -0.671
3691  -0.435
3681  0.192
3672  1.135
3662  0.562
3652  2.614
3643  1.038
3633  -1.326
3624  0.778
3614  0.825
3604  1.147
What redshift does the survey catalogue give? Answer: 0.839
